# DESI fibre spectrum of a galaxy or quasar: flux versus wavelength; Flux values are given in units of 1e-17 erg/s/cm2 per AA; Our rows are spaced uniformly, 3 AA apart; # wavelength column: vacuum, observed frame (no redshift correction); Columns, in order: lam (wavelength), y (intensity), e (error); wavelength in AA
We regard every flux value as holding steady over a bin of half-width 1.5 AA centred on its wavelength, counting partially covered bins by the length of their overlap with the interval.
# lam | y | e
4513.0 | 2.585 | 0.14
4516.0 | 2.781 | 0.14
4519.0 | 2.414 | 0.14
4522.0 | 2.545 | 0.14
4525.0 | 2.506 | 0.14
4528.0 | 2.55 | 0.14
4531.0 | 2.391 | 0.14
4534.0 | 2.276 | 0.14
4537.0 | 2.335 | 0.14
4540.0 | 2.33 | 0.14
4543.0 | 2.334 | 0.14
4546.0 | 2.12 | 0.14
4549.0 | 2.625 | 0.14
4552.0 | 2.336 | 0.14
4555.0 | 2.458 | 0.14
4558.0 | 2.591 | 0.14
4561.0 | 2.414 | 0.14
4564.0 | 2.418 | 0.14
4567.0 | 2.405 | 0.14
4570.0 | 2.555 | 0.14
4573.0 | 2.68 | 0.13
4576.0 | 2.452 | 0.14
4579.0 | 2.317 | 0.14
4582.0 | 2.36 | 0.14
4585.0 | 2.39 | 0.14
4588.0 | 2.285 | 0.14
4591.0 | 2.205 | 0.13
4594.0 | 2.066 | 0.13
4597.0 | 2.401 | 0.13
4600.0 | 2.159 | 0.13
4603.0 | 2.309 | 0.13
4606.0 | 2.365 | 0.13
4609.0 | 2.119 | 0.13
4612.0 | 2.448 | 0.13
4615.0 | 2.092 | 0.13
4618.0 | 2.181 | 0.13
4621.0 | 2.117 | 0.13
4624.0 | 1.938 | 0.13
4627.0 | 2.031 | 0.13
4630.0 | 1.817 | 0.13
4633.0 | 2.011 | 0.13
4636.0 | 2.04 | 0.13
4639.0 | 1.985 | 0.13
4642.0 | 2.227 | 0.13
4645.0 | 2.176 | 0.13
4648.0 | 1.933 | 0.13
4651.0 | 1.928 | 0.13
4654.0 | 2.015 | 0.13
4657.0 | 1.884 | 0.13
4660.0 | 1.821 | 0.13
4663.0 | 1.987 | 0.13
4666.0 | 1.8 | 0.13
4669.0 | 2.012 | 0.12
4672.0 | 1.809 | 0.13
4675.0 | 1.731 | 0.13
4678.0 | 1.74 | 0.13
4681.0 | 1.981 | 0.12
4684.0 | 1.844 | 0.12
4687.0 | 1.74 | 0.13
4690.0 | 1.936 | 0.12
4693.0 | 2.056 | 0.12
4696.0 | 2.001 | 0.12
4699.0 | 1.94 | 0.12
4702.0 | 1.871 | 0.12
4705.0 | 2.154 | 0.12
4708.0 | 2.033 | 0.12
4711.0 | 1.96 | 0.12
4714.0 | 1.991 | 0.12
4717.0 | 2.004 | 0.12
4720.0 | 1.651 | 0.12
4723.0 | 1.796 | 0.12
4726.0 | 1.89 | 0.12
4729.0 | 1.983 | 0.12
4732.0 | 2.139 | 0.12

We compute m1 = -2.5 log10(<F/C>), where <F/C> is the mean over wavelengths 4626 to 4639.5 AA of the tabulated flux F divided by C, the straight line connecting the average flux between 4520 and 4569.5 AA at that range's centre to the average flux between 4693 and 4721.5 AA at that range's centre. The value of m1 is 0.10 mag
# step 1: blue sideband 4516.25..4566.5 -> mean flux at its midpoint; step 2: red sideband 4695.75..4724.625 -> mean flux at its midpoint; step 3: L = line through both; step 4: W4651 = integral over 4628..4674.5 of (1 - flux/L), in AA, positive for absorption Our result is 3.3 AA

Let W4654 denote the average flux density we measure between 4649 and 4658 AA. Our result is 1.95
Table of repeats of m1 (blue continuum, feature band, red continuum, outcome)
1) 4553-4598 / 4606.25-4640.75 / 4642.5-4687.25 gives 0.03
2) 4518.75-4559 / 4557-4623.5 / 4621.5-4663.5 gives -0.06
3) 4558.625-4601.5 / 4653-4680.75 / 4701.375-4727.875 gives 0.12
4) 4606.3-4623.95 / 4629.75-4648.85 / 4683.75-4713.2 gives 0.04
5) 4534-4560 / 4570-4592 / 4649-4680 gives -0.08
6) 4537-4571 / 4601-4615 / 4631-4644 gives -0.05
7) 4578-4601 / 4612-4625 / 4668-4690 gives 0.00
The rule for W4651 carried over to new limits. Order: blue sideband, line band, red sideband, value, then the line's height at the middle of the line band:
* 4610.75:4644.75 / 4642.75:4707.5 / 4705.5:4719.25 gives 3.28 AA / 2.03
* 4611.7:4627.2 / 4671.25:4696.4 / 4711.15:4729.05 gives 1.28 AA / 1.97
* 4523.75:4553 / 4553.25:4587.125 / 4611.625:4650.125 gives -2.73 AA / 2.27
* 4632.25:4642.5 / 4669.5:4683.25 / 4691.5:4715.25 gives 1.30 AA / 2.02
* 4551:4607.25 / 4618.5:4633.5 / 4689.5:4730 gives 1.55 AA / 2.22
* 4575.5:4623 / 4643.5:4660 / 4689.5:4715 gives 1.19 AA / 2.13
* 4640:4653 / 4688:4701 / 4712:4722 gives -0.21 AA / 1.94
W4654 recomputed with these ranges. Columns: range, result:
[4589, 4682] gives 2.04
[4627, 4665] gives 1.98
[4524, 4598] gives 2.39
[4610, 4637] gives 2.08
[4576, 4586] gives 2.37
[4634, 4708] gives 1.94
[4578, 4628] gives 2.22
